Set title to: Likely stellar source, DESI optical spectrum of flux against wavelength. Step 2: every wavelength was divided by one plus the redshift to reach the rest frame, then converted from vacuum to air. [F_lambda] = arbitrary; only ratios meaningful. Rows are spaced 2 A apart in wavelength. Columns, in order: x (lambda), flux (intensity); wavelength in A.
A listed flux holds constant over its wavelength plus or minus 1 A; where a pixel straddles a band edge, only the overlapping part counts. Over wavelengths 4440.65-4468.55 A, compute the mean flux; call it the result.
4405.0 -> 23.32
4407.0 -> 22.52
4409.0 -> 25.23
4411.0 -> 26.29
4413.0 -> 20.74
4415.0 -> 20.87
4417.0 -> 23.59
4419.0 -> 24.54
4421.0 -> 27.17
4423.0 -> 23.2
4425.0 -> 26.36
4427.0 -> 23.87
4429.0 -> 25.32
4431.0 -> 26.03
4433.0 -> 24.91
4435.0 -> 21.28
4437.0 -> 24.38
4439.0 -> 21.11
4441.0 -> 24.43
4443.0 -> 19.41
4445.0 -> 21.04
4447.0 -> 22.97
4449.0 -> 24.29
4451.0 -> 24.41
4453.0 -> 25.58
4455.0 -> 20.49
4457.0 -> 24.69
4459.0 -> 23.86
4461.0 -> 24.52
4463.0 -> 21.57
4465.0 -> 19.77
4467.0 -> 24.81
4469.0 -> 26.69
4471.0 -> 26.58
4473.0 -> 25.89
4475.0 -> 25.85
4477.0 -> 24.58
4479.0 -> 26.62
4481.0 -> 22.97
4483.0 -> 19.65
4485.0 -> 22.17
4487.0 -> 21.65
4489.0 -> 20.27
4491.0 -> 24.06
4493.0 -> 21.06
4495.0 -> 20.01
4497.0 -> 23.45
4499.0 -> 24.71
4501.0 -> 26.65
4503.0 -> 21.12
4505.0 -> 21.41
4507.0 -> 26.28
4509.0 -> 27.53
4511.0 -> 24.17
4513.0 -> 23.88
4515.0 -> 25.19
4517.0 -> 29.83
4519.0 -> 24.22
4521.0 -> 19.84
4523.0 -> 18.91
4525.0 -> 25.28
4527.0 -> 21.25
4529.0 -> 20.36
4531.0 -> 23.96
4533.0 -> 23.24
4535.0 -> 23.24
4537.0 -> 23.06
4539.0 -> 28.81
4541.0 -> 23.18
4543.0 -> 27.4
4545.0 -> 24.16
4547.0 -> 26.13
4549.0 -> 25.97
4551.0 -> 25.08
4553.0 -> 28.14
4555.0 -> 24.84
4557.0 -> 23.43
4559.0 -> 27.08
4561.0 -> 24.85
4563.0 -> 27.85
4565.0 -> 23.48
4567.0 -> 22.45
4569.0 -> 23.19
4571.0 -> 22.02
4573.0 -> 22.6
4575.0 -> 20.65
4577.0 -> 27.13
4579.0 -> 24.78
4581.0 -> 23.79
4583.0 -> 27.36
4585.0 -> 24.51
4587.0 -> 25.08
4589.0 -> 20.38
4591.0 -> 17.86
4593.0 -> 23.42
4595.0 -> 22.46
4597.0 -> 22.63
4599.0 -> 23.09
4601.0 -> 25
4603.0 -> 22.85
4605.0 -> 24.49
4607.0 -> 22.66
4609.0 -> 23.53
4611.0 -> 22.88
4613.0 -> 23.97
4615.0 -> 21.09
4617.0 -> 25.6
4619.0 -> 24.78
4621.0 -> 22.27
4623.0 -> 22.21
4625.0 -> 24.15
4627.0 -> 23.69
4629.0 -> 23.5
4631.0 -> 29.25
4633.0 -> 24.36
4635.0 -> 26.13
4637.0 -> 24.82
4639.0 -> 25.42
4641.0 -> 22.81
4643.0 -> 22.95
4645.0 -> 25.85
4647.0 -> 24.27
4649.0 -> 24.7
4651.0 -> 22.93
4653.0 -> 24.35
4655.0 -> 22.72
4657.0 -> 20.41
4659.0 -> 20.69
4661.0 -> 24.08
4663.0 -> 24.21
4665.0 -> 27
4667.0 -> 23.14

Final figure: 23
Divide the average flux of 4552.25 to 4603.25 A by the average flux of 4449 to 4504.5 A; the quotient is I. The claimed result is 1.02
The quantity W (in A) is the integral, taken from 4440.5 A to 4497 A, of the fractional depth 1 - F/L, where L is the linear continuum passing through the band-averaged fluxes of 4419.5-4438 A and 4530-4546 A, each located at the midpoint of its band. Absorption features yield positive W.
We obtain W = 3.4 A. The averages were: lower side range 24.7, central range 23.2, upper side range 24.6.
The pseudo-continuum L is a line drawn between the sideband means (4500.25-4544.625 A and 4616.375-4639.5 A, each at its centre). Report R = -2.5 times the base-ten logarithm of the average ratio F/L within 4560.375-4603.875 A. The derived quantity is 0.04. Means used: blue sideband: 24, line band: 23.5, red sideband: 24.7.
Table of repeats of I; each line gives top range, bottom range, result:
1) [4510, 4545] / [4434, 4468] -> 1.04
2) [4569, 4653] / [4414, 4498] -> 1.01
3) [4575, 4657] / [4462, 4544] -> 1.01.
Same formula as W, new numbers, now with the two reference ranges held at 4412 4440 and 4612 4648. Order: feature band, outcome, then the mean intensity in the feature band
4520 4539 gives 1.2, 22.5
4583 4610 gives 1.3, 23.1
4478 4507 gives 1.5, 22.7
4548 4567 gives -1.1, 25.5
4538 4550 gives -0.9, 25.9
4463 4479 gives -0.6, 24.8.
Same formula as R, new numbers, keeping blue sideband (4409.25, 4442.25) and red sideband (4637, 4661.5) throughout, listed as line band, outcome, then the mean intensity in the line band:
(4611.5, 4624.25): 0.011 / 23.3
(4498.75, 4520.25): -0.051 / 24.9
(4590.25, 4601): 0.063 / 22.3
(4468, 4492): -0.002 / 23.9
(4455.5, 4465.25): 0.043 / 23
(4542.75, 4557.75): -0.083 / 25.6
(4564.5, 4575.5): 0.058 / 22.4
